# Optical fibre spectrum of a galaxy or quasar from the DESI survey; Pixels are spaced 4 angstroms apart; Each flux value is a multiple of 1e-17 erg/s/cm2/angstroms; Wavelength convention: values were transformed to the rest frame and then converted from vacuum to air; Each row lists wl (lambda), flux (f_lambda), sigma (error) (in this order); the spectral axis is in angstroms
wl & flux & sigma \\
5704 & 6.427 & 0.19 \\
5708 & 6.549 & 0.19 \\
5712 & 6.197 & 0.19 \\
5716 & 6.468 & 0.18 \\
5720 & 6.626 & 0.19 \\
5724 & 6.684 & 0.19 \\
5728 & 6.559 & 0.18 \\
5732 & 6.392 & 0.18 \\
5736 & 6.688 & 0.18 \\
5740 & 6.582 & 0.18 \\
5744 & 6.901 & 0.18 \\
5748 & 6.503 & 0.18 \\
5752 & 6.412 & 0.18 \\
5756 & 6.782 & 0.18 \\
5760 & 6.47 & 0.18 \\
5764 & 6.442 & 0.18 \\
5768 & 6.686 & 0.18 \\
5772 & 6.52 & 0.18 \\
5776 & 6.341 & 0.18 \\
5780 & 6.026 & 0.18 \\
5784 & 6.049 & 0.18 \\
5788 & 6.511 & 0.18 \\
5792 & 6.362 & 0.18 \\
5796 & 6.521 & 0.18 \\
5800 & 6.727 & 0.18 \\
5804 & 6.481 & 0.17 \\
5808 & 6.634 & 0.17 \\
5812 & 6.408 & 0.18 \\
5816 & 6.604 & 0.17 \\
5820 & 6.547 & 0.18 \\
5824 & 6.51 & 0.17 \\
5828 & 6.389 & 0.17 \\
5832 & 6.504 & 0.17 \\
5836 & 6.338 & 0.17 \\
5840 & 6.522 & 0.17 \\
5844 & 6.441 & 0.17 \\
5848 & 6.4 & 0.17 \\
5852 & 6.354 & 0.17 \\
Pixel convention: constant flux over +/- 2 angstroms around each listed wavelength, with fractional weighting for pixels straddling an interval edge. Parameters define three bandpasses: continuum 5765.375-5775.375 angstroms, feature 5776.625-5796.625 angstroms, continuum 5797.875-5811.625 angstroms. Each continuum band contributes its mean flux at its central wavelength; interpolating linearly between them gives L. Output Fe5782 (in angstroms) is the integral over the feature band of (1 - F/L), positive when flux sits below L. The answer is 0.9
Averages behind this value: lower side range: 6.56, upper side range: 6.59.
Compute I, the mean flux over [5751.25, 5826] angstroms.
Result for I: 6.48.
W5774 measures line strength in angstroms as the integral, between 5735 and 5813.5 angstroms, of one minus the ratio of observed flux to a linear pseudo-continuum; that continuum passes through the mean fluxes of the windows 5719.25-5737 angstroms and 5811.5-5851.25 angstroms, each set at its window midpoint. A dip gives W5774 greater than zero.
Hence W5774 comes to 0.4 angstroms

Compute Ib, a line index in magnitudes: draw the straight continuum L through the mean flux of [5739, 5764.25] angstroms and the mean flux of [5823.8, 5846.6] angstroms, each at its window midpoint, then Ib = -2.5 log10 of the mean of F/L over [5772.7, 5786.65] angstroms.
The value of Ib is 0.060 mag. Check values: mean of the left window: 6.59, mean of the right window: 6.44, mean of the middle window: 6.19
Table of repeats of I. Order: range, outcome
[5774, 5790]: 6.23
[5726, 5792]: 6.49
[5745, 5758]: 6.59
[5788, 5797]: 6.45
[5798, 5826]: 6.56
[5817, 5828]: 6.51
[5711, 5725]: 6.5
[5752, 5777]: 6.54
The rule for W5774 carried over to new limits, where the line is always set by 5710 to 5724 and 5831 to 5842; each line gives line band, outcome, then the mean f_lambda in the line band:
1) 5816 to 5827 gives -0.13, 6.53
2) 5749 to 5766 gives -0.17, 6.53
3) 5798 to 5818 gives -0.36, 6.57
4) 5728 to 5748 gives -0.48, 6.62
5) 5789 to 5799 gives -0.03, 6.48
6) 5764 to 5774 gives -0.17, 6.57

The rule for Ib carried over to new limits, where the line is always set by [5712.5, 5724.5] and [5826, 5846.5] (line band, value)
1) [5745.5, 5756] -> -0.006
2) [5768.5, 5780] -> 0.016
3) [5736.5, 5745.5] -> -0.034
